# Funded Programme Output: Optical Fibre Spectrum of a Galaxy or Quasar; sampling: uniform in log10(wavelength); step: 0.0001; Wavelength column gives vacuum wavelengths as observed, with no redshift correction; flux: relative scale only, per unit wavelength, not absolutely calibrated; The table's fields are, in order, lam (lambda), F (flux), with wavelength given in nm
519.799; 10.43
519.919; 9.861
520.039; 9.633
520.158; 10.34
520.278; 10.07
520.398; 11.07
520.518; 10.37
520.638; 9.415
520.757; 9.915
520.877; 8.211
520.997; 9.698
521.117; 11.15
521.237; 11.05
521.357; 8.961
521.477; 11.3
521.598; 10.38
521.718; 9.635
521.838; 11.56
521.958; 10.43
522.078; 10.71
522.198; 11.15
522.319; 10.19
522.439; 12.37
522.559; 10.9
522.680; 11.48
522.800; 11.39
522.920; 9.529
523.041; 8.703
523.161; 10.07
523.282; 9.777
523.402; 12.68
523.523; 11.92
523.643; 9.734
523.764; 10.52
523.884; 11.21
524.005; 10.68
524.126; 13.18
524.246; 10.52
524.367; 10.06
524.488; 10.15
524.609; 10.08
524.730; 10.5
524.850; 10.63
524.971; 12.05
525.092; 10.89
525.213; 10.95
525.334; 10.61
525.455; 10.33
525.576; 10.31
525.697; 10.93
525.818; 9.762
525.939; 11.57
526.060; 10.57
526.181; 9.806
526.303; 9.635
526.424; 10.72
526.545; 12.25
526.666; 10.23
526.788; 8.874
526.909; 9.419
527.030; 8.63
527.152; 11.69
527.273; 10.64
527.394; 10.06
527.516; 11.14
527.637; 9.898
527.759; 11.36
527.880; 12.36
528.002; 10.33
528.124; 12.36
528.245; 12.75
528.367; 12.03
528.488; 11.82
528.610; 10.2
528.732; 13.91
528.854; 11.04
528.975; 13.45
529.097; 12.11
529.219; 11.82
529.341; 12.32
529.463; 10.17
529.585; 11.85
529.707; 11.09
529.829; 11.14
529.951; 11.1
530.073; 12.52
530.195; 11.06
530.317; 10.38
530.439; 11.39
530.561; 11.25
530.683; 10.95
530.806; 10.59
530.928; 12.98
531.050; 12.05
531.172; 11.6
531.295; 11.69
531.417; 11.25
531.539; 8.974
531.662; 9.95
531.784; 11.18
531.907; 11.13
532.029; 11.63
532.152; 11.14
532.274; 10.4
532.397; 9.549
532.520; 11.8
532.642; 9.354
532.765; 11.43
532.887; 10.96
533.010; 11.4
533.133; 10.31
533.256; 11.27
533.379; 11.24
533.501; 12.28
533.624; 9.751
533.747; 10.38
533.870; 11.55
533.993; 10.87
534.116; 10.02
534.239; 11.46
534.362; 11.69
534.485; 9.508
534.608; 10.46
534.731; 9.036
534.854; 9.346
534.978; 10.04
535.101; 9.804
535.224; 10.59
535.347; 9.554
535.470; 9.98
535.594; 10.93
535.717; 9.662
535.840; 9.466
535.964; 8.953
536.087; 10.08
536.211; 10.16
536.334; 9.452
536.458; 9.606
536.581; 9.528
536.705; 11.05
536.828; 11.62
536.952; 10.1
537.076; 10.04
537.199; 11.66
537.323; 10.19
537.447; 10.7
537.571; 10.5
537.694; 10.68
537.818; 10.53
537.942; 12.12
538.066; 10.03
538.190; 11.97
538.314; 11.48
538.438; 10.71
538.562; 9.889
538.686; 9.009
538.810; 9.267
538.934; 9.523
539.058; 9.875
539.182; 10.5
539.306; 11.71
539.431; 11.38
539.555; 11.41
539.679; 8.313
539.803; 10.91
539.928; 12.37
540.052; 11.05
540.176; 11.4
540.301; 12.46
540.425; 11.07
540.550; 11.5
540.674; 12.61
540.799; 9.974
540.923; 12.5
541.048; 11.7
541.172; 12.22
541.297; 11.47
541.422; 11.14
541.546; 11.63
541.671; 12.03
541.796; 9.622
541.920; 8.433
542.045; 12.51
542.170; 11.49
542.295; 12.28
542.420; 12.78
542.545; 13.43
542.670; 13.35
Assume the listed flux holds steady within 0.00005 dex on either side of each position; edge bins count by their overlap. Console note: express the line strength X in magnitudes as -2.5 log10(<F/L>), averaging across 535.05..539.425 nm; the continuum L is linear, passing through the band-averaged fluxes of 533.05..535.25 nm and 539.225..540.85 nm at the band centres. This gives 0.06 mag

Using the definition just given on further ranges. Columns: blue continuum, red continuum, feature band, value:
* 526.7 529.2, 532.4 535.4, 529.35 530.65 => -0.025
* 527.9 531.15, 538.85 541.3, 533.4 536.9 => 0.115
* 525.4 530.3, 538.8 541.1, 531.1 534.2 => 0.022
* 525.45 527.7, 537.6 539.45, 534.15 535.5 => 0.037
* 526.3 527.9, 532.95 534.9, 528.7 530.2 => -0.122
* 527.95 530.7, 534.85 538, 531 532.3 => 0.017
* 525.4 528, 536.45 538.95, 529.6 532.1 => -0.071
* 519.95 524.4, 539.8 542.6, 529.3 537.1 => 0.046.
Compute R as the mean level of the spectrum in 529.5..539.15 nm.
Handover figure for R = 10.6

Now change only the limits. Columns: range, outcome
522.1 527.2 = 10.6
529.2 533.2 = 11.1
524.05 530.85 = 11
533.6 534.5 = 10.7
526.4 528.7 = 10.9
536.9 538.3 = 10.8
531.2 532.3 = 10.9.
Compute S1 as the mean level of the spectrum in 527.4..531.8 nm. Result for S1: 11.4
